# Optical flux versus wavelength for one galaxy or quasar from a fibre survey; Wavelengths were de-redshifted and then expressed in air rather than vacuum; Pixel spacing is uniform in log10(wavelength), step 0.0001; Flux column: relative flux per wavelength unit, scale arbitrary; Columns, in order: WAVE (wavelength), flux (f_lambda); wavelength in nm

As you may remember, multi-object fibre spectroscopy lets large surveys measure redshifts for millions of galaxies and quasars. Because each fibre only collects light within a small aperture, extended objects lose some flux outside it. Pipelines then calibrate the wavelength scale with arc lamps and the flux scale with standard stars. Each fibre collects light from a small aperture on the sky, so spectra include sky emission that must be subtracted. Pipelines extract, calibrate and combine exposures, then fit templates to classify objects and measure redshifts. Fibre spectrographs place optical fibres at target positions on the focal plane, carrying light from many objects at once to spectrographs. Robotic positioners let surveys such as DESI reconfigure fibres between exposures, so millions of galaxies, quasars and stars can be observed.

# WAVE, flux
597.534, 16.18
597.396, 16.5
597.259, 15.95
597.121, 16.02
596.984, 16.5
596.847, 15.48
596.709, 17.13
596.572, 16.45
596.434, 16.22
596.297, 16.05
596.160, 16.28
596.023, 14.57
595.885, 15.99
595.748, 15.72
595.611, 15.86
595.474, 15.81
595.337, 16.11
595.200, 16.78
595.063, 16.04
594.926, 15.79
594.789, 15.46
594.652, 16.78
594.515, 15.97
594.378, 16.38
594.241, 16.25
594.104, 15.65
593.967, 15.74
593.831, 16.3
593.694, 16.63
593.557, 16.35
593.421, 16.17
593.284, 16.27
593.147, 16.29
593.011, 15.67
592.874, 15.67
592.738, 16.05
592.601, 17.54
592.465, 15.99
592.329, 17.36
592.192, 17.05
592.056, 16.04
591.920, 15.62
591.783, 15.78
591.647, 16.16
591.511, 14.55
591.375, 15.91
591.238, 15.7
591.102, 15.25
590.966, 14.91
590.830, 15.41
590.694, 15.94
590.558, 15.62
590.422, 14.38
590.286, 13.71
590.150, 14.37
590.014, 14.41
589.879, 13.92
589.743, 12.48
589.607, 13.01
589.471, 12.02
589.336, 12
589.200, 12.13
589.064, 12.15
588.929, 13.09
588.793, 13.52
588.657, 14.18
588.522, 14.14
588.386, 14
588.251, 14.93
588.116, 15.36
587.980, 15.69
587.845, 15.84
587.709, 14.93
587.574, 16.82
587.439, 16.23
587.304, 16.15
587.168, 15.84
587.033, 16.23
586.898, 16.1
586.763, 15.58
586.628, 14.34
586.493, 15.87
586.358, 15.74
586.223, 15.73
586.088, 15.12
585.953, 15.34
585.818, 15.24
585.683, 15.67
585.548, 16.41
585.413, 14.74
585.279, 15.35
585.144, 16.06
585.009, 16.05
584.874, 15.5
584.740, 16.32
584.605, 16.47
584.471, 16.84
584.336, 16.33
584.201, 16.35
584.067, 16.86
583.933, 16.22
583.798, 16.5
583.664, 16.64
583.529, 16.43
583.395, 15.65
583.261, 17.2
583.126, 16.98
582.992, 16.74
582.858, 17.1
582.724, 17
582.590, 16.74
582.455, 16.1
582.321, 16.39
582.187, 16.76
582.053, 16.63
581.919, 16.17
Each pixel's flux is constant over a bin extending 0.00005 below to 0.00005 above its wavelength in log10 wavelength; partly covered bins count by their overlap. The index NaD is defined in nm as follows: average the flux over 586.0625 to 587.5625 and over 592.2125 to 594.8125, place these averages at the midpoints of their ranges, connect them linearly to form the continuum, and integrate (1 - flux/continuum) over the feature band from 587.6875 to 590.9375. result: 0.389 nm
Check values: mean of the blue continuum 15.8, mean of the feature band 14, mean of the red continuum 16.3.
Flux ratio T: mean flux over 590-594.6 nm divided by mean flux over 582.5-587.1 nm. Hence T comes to 0.98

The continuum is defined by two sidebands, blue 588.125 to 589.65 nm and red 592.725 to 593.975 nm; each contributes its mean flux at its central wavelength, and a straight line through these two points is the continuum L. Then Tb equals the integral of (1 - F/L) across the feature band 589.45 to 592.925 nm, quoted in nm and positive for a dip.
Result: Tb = -0.11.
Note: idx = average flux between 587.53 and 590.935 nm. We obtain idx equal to 14.2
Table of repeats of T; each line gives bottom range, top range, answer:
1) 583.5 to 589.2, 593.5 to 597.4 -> 1.04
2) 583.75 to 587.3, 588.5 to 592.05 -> 0.90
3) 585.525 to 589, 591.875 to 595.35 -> 1.06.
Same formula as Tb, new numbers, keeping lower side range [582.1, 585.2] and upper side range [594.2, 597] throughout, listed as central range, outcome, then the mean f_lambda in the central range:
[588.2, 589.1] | 0.142 nm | 13.8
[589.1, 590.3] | 0.237 nm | 13.1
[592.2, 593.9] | -0.024 nm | 16.4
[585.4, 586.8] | 0.081 nm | 15.5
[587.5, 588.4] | 0.049 nm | 15.5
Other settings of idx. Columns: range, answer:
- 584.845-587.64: 15.7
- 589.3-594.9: 15.5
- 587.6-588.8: 14.9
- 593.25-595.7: 16.1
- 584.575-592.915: 15.1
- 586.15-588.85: 15.4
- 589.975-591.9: 15.2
